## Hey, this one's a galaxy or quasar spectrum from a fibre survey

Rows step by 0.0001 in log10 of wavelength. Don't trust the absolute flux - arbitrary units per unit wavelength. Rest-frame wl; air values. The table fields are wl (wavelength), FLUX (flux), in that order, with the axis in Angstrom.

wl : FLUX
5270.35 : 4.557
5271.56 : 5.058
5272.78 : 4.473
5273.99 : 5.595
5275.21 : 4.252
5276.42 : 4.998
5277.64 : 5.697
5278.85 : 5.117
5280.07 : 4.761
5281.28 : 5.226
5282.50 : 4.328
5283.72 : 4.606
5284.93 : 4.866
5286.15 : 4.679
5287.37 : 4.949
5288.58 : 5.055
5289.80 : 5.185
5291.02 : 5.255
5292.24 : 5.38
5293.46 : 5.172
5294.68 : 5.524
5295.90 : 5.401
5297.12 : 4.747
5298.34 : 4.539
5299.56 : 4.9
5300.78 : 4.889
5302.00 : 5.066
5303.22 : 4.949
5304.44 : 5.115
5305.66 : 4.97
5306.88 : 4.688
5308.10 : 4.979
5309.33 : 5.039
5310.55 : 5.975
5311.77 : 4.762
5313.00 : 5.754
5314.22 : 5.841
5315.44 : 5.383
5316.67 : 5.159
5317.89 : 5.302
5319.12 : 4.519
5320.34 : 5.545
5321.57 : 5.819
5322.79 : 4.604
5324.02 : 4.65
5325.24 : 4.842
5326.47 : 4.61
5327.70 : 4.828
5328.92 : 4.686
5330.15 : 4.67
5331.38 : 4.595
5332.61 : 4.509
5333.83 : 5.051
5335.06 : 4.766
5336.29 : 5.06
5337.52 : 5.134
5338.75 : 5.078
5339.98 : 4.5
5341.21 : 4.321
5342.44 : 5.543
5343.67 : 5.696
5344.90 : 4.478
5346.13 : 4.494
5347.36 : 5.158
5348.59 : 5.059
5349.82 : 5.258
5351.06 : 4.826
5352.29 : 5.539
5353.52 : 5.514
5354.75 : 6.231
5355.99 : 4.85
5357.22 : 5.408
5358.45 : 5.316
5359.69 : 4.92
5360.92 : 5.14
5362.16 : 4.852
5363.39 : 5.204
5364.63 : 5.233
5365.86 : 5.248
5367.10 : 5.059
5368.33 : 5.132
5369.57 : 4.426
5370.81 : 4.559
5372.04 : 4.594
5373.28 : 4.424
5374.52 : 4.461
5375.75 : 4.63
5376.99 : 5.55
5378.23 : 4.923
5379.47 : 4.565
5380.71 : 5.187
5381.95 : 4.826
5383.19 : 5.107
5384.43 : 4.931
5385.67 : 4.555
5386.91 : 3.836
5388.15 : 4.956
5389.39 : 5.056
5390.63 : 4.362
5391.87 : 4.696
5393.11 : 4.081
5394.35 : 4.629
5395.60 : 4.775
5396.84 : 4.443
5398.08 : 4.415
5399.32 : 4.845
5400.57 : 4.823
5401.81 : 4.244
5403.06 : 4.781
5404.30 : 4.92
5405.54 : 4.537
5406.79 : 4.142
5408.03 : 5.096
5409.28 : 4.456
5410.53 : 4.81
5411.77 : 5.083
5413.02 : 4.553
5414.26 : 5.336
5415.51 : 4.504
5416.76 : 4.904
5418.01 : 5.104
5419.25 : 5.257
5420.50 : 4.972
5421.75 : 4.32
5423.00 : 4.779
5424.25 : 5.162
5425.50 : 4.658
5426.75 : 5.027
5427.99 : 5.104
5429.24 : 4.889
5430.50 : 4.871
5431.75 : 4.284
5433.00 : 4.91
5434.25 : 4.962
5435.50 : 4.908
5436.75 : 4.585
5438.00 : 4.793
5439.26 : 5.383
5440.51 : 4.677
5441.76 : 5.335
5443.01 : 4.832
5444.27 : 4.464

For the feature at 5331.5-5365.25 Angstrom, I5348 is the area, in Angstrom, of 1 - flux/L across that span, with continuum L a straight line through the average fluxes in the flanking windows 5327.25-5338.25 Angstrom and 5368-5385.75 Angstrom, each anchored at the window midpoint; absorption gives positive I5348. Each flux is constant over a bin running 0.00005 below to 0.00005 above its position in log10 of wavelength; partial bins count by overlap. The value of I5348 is -1.9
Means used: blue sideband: 4.81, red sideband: 4.79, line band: 5.07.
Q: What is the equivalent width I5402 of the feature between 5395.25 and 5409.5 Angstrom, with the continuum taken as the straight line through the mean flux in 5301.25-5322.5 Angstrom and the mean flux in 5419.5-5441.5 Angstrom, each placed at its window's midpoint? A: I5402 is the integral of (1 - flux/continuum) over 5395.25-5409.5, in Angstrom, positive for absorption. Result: 0.9 Angstrom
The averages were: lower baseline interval 5.22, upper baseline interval 4.86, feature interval 4.63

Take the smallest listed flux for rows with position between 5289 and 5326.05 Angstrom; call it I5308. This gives 4.519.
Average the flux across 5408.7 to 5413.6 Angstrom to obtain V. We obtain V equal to 4.73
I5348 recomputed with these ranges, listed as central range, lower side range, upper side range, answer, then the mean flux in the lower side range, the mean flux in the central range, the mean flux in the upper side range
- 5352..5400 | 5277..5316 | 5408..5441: 0.7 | 5.09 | 4.88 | 4.86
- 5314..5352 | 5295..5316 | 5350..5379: 0.9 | 5.12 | 4.96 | 5.04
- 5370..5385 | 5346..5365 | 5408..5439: 0.8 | 5.2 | 4.81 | 4.85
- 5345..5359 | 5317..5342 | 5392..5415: -1.2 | 4.86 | 5.21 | 4.67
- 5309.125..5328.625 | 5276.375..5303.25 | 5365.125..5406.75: -0.9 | 5.01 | 5.16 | 4.71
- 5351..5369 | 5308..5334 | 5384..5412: -1.5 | 5.05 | 5.24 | 4.62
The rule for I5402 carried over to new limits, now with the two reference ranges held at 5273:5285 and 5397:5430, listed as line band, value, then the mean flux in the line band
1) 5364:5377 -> 0.06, 4.81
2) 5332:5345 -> -0.18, 4.94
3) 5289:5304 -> -0.51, 5.08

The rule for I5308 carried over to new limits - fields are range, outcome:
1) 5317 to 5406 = 3.836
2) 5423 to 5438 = 4.284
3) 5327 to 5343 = 4.321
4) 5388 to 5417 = 4.081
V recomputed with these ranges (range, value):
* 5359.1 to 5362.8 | 4.98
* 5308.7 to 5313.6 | 5.37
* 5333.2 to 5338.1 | 5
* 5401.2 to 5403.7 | 4.51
